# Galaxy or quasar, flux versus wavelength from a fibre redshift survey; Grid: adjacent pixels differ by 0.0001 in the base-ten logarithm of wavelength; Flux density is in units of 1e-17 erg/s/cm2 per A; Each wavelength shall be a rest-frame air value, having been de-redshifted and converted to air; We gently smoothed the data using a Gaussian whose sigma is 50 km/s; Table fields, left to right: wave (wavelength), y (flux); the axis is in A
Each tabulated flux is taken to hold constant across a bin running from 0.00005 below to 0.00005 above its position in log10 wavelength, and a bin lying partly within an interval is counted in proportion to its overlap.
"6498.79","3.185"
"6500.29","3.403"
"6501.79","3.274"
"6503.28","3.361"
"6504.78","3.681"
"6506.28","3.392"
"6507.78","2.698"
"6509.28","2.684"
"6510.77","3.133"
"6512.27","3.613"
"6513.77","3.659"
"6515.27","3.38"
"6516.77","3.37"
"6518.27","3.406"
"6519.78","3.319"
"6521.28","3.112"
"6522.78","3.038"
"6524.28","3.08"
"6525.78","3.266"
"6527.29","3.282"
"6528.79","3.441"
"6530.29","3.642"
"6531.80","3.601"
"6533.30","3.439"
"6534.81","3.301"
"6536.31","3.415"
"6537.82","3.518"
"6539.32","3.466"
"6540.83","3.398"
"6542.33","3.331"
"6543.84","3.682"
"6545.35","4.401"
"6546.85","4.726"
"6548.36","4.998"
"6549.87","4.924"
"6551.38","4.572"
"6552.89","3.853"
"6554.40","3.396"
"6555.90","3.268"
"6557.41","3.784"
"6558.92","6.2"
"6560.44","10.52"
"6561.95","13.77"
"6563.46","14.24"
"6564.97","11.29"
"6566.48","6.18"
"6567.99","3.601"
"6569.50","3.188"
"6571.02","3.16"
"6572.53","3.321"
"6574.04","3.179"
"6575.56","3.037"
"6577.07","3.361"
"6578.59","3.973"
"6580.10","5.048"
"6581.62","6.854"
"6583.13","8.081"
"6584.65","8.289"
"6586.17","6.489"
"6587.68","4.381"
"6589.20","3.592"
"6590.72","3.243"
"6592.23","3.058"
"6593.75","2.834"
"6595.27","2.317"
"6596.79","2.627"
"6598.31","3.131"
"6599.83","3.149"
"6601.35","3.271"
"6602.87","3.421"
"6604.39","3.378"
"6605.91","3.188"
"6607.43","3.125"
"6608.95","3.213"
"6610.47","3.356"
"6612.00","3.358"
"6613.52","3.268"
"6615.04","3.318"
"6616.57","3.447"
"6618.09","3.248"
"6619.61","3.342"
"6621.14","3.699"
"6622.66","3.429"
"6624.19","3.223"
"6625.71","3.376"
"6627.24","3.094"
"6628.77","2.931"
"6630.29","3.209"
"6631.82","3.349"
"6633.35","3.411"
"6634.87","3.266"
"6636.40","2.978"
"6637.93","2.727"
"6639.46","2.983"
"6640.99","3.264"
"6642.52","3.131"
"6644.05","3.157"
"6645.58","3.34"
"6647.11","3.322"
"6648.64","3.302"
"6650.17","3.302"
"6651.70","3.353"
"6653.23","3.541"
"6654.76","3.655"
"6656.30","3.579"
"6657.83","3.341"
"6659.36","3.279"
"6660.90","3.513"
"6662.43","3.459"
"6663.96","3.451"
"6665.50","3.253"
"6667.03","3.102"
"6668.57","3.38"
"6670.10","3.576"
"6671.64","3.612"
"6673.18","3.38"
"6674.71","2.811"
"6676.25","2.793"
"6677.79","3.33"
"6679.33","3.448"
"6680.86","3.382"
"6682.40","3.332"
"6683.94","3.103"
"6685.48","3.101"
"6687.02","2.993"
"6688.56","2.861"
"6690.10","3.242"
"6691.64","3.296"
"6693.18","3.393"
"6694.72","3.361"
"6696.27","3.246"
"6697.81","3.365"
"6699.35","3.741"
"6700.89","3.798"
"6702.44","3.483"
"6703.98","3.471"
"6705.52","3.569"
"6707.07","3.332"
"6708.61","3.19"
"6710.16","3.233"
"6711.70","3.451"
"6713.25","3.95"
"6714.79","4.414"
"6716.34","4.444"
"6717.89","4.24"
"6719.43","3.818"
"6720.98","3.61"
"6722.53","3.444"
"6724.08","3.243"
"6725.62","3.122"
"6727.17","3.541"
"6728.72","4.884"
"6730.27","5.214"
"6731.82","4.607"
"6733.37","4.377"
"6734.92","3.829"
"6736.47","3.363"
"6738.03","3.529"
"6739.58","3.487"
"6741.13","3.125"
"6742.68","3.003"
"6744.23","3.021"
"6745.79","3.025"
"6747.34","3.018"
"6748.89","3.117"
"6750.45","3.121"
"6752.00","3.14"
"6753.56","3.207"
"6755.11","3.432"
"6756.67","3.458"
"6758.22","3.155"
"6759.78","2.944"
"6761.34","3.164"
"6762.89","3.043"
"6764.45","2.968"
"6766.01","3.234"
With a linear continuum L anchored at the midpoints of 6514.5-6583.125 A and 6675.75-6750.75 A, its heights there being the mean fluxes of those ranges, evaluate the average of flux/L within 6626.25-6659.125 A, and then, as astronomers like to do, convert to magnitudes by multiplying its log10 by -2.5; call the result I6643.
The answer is 0.22 mag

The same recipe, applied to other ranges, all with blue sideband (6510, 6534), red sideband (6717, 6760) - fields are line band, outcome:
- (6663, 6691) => 0.08 mag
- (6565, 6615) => -0.18 mag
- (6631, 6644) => 0.11 mag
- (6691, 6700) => 0.04 mag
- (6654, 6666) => 0.01 mag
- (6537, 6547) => -0.11 mag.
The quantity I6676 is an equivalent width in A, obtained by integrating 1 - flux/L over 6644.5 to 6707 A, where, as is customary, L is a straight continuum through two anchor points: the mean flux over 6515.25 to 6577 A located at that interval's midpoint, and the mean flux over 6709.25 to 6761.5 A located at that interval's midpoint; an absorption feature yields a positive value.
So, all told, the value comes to 8.8 A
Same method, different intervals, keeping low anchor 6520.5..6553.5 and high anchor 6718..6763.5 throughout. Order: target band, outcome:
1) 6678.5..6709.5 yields 1.83 A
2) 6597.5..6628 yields 2.74 A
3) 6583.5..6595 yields -2.92 A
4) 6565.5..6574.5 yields -0.76 A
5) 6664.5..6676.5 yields 1.03 A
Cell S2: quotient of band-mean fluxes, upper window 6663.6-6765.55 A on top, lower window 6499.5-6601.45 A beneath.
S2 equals 0.8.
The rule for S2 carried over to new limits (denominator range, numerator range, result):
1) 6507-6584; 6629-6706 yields 0.73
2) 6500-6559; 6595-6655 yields 0.90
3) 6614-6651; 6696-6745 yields 1.14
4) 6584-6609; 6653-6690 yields 0.90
